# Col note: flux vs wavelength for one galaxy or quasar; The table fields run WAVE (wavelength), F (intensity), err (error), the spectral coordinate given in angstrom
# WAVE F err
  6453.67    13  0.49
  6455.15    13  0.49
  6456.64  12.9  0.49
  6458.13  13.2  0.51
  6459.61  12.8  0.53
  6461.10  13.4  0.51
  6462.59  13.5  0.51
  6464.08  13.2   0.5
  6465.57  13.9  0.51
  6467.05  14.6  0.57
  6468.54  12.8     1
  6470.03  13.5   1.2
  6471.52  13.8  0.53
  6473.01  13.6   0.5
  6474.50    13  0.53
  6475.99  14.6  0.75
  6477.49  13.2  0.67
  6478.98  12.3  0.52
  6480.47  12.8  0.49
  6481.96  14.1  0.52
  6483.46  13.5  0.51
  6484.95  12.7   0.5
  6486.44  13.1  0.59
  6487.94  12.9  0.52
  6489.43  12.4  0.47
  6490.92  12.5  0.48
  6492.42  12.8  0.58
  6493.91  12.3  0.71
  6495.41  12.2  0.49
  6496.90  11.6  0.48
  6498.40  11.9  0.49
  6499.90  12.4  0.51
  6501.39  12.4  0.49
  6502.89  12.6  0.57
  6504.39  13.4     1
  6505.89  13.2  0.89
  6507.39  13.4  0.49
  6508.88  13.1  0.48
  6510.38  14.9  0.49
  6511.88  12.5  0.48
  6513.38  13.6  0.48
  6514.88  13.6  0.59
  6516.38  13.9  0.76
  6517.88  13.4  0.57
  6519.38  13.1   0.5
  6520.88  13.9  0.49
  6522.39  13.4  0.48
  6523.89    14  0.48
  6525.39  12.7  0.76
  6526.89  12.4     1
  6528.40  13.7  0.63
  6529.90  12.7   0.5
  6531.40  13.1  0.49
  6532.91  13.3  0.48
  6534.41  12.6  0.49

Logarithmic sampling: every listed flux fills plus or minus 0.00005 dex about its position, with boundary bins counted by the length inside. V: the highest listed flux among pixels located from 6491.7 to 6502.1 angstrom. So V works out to 12.8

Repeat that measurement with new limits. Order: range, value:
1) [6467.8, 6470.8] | 13.5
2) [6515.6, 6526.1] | 14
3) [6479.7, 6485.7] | 14.1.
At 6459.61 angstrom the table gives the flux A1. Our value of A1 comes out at 12.8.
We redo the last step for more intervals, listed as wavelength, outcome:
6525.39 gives 12.7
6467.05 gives 14.6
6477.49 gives 13.2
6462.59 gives 13.5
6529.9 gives 12.7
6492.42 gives 12.8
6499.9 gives 12.4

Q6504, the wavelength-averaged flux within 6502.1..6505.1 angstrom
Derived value 13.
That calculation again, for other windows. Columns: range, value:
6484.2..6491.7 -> 12.7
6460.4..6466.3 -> 13.5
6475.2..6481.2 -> 13.2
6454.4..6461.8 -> 13.1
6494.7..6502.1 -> 12.1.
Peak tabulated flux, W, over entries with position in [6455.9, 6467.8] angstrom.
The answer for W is 14.6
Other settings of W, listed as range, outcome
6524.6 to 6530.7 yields 13.7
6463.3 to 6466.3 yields 13.9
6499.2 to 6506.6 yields 13.4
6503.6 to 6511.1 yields 14.9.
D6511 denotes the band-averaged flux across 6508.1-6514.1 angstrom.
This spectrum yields 13.5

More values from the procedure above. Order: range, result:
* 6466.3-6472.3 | 13.7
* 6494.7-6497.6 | 11.9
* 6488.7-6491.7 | 12.5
